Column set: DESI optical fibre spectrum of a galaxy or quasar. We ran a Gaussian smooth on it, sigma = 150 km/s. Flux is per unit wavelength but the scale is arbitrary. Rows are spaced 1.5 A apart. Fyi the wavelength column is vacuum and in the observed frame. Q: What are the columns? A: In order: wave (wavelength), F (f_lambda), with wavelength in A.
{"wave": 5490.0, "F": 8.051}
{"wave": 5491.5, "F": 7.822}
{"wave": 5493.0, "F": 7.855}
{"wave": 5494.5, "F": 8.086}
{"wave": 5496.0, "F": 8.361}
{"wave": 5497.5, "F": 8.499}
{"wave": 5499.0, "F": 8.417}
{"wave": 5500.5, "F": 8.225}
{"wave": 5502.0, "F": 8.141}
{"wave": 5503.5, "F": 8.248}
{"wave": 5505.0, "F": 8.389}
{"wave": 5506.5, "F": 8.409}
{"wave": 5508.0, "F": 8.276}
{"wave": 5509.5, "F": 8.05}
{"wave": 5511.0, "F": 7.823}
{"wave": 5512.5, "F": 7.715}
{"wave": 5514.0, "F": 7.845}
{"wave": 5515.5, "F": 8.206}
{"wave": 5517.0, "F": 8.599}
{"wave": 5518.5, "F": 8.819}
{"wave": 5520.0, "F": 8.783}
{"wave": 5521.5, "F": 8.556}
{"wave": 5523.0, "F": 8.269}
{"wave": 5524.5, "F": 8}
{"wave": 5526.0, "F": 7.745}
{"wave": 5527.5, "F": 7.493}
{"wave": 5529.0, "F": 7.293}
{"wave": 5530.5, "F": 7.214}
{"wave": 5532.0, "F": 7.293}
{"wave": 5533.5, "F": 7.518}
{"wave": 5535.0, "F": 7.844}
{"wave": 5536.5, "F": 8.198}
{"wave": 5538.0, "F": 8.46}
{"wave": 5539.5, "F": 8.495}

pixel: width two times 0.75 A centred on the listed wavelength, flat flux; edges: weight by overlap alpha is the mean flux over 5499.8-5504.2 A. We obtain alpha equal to 8.2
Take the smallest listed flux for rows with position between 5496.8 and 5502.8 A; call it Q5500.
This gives 8.141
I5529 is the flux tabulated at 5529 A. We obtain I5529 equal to 7.293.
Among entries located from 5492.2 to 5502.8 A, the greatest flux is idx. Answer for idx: 8.499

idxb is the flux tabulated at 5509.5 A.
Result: 8.05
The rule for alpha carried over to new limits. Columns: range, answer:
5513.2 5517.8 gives 8.22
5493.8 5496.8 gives 8.23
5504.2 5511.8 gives 8.19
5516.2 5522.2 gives 8.69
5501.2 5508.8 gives 8.29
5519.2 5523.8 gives 8.53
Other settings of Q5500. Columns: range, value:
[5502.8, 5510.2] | 8.05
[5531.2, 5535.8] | 7.293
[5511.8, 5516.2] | 7.715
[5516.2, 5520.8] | 8.599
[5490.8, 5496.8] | 7.822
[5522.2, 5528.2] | 7.493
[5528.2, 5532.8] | 7.214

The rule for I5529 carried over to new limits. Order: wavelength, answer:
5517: 8.599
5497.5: 8.499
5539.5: 8.495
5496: 8.361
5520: 8.783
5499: 8.417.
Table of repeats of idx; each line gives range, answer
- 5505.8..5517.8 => 8.599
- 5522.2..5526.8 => 8.269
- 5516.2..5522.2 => 8.819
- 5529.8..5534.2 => 7.518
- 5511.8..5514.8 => 7.845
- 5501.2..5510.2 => 8.409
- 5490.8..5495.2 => 8.086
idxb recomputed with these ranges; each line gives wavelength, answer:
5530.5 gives 7.214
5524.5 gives 8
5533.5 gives 7.518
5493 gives 7.855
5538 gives 8.46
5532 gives 7.293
